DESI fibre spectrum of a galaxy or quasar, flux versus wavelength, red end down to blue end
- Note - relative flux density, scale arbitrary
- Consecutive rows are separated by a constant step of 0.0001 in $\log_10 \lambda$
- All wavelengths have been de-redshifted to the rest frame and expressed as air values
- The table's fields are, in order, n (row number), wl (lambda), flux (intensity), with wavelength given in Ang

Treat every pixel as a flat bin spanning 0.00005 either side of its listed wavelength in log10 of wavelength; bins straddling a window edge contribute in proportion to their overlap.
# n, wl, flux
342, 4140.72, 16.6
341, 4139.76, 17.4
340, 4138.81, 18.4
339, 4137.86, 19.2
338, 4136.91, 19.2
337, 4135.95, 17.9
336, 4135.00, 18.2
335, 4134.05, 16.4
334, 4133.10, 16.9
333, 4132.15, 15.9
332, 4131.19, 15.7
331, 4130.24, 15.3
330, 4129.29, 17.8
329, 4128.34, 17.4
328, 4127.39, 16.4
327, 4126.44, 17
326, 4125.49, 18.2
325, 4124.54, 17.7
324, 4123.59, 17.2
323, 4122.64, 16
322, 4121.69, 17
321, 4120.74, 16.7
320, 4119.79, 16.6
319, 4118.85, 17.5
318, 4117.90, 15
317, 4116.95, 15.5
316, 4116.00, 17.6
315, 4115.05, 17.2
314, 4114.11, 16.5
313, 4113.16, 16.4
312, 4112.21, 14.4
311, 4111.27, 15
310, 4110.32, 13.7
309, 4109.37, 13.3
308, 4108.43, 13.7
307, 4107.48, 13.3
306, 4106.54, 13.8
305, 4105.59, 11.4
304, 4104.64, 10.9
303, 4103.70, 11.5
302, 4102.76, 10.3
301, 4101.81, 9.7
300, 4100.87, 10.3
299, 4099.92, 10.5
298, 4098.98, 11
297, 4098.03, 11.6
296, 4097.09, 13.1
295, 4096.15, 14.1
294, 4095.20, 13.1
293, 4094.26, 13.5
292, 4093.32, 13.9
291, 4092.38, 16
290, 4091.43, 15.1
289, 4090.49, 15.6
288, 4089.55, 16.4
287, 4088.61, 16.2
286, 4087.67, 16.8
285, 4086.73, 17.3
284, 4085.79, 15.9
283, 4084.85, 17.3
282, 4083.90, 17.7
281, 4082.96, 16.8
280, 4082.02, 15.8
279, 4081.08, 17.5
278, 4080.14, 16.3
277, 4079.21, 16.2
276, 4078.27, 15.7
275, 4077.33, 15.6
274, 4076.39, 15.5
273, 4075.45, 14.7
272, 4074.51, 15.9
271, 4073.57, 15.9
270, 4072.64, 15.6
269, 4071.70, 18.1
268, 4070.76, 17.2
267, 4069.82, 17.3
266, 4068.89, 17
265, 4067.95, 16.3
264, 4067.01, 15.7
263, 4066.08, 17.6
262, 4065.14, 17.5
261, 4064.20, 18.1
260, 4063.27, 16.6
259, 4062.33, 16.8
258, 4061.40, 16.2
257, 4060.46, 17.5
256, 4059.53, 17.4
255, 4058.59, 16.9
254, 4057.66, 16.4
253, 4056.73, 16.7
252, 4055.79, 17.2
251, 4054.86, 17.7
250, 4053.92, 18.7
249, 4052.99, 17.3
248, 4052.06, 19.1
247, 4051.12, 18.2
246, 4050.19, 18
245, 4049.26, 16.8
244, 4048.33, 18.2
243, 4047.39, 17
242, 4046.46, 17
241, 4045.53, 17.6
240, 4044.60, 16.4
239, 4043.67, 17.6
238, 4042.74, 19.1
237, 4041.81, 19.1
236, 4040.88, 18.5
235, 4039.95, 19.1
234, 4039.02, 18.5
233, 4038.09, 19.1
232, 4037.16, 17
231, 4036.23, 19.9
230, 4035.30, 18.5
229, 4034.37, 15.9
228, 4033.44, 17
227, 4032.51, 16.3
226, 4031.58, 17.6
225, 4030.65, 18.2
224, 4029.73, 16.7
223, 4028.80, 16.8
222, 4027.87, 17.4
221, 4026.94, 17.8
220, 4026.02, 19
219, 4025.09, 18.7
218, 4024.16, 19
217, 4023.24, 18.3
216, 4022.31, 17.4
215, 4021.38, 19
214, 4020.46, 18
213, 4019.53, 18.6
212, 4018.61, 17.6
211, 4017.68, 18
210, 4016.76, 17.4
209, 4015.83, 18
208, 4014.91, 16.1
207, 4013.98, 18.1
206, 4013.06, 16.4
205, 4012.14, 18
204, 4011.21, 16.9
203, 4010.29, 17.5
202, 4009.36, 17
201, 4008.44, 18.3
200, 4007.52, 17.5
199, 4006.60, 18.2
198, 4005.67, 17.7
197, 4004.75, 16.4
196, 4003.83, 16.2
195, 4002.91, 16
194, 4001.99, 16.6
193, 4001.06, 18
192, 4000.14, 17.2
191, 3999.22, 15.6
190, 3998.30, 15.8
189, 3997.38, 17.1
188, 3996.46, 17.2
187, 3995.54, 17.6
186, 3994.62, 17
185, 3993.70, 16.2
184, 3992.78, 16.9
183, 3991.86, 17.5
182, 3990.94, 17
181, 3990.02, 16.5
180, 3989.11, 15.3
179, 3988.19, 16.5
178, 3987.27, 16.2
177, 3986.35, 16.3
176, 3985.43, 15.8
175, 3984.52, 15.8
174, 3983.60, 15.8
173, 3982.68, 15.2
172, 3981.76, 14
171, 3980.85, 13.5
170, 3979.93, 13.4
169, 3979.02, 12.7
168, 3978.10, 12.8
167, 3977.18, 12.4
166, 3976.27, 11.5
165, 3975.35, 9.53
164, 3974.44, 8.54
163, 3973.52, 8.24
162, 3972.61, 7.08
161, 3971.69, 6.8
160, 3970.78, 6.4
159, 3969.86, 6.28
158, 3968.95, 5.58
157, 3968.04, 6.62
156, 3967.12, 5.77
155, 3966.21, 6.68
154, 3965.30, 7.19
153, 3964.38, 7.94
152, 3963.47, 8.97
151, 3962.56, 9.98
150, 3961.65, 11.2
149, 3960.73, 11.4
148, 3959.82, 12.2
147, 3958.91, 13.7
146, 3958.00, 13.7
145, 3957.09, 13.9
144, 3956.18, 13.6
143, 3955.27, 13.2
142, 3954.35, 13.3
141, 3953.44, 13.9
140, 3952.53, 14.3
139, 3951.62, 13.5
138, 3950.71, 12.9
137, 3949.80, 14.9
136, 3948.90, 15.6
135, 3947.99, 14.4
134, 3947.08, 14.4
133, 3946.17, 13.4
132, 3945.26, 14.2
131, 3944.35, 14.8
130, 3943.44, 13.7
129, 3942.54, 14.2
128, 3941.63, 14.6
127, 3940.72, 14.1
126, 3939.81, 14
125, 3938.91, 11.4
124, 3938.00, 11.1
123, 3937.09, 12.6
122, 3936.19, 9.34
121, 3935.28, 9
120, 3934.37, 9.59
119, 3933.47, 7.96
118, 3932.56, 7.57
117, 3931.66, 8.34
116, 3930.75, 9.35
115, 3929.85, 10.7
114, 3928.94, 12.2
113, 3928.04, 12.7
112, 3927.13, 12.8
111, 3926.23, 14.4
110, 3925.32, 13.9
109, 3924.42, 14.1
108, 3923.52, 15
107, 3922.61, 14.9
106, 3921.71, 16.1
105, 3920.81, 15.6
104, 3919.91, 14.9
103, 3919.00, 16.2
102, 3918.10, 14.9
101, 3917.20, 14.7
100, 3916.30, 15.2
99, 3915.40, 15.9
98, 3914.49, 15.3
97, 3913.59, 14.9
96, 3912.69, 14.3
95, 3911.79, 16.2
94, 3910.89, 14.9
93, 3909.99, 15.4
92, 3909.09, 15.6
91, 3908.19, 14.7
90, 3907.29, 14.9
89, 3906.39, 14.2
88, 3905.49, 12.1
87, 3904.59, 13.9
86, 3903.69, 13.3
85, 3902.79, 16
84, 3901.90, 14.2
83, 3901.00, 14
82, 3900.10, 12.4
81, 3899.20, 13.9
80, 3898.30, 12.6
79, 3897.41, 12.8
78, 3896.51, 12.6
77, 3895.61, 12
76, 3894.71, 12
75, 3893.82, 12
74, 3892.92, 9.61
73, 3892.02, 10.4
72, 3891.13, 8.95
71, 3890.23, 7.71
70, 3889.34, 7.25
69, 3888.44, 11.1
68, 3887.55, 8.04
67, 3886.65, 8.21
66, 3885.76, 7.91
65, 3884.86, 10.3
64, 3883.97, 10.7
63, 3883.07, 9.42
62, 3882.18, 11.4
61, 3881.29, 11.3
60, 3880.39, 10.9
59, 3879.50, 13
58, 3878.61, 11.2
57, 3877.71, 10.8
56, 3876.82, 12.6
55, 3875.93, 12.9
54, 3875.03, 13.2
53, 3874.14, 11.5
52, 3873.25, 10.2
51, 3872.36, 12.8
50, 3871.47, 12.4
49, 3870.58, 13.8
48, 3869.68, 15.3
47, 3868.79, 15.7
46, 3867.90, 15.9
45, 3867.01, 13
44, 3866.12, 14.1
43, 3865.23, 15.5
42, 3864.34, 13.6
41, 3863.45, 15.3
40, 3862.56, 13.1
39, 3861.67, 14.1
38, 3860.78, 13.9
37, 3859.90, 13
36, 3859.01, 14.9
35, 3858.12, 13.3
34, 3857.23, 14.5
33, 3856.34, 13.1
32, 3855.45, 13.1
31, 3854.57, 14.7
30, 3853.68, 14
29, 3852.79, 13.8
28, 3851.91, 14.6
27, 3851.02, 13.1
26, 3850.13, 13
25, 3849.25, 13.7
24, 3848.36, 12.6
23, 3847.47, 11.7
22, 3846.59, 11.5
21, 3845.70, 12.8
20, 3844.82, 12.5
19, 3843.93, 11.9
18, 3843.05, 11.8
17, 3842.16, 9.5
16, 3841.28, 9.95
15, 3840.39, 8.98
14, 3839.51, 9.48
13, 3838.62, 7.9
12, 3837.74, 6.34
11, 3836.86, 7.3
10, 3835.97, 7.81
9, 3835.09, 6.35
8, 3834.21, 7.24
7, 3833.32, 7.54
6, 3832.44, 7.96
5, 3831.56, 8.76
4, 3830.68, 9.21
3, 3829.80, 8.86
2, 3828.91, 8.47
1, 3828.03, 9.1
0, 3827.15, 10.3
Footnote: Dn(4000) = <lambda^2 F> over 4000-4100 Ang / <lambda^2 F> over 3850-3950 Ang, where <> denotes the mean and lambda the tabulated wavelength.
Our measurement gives 1.41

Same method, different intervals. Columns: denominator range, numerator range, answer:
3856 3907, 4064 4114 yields 1.34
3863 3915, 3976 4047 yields 1.43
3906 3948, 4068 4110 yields 1.18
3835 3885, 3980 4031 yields 1.49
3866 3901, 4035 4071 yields 1.66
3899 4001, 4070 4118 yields 1.20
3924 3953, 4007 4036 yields 1.47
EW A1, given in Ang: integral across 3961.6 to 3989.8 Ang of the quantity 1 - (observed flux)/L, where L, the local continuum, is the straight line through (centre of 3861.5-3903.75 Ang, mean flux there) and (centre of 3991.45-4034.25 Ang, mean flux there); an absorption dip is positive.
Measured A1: 8.7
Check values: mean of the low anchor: 12.1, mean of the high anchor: 17.4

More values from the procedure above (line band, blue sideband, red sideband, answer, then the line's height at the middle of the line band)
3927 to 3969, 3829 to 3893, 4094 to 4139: 3.31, 12.7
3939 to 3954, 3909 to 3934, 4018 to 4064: 0.43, 14.5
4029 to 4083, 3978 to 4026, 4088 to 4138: -4.24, 16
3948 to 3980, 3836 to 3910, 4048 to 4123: 6.81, 13.7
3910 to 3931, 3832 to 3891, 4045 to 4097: -2.23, 13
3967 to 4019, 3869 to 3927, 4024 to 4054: 5.18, 16.3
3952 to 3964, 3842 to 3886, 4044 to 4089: 1.77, 14.7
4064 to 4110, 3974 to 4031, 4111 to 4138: 5.02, 16.7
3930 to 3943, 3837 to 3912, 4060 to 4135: 2.28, 13.2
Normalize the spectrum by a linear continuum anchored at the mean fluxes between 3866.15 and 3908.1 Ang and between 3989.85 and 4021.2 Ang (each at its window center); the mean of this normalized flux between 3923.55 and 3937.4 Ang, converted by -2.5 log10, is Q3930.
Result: 0.245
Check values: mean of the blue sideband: 12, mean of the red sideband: 17.2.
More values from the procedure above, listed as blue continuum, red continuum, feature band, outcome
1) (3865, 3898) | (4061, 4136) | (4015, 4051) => -0.24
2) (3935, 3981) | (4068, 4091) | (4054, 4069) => -0.09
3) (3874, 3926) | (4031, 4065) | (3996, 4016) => -0.05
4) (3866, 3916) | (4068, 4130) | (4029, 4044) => -0.24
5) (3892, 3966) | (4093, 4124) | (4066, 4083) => -0.18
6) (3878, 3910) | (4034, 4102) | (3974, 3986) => 0.07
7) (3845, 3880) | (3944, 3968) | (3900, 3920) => -0.16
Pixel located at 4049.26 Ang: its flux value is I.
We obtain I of 16.8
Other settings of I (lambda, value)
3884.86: 10.3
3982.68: 15.2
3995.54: 17.6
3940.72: 14.1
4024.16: 19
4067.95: 16.3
